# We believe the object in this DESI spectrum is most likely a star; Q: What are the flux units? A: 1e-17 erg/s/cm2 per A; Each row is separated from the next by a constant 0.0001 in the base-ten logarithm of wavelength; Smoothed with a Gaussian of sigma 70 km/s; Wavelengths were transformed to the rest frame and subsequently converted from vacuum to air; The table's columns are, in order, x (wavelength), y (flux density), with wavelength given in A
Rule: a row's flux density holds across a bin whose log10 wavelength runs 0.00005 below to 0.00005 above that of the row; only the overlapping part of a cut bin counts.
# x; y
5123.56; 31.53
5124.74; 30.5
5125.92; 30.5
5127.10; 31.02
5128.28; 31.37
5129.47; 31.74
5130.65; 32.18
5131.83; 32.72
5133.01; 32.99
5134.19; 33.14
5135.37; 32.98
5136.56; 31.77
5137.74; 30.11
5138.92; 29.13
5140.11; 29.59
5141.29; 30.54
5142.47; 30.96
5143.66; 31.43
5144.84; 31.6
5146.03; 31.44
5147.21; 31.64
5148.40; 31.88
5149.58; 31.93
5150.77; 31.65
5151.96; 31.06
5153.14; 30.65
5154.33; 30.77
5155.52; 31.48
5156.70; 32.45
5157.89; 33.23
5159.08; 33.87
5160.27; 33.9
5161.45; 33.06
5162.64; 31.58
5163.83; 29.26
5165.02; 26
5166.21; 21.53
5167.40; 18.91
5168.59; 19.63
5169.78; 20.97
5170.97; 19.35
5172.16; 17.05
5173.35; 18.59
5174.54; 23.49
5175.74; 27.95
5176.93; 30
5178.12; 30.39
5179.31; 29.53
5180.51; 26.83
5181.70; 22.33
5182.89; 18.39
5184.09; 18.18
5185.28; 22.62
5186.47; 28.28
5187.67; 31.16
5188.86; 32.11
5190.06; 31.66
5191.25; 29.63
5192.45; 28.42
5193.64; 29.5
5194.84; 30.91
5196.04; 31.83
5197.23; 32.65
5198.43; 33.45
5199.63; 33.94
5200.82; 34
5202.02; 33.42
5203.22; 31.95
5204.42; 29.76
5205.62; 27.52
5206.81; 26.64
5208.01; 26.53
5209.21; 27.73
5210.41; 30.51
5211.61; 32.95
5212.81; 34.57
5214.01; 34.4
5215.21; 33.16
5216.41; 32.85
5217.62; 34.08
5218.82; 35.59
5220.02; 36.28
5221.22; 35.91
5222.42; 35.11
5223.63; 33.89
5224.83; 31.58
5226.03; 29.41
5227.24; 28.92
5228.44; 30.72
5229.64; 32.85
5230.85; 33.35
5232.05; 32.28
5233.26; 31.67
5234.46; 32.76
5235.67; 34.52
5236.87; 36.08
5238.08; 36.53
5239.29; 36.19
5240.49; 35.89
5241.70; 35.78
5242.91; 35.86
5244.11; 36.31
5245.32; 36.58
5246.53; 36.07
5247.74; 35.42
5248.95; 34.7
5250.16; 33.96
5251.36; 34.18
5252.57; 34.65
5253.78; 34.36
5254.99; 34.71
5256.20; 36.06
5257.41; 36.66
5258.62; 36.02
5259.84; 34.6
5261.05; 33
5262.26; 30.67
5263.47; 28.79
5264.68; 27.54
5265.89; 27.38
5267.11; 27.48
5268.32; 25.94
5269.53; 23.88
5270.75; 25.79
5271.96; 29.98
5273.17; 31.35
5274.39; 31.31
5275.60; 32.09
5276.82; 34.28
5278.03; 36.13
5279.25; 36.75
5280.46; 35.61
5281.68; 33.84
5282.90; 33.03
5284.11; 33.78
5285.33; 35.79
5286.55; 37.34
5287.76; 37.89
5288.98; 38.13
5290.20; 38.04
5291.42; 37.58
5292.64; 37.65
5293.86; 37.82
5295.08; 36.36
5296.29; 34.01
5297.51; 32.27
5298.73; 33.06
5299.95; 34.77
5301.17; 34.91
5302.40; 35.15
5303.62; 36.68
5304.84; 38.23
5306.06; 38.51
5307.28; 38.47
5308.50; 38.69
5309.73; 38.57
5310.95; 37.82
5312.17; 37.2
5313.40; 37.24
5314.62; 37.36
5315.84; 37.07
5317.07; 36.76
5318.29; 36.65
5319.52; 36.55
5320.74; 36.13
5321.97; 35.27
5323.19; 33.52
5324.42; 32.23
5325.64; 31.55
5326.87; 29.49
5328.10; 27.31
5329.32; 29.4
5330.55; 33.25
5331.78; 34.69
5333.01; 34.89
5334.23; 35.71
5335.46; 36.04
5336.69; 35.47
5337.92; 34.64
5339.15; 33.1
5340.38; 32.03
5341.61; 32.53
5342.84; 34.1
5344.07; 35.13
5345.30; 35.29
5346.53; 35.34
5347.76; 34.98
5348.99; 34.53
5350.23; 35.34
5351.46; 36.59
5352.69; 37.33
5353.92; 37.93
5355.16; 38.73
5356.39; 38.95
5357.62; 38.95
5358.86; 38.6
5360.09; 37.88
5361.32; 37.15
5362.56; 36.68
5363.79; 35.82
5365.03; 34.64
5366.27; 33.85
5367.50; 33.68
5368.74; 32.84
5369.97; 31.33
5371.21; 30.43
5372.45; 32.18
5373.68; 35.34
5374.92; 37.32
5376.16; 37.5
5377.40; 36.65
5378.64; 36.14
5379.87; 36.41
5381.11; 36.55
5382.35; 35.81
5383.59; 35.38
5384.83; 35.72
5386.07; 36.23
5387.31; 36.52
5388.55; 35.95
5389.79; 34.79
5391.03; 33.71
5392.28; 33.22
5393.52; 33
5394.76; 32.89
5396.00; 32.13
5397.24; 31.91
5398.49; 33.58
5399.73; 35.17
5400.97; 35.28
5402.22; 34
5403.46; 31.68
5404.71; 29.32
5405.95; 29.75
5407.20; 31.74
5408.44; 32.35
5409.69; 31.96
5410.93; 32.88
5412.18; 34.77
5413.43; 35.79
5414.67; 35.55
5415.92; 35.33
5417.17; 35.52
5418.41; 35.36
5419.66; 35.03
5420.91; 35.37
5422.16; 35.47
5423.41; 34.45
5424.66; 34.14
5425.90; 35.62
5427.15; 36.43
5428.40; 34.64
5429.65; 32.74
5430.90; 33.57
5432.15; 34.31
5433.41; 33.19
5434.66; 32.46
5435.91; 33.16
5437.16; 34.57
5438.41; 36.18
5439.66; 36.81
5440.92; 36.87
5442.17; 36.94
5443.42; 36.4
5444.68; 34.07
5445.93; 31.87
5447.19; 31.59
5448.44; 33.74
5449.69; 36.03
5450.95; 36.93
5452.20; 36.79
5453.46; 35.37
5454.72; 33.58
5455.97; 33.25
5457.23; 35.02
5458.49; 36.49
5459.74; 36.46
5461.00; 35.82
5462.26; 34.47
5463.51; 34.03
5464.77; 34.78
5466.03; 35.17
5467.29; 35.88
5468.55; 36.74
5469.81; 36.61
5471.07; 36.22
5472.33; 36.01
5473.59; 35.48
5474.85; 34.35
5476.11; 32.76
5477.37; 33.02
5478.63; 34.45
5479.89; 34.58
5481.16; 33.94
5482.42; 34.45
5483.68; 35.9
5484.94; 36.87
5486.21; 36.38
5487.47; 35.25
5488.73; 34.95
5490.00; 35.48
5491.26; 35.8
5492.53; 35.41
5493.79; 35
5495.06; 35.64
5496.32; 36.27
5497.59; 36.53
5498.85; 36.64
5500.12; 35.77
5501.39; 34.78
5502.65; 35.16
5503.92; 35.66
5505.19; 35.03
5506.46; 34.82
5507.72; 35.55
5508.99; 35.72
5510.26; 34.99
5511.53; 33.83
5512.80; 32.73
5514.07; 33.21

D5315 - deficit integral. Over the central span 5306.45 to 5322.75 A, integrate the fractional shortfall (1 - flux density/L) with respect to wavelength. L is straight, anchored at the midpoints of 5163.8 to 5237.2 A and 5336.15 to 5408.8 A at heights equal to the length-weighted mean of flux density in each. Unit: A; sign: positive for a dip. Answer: -2.1 A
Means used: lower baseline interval 29.3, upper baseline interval 34.8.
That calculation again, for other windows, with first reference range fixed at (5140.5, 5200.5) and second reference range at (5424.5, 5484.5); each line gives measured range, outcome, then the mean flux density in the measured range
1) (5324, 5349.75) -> -1.0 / 33.4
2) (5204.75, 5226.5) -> -2.0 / 32.1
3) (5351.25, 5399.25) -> -3.3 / 35.4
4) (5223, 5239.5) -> -1.7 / 32.8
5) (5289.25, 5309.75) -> -3.3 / 36.5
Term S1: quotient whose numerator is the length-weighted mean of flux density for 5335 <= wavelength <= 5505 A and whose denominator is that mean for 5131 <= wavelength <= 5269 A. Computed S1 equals 1.13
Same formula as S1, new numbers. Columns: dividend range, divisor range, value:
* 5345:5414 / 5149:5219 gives 1.21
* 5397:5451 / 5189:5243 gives 1.05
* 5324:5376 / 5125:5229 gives 1.16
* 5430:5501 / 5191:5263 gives 1.06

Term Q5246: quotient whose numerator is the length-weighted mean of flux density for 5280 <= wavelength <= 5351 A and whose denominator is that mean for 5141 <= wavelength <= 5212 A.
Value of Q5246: 1.2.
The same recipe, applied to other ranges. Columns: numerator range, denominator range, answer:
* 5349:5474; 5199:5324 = 1.03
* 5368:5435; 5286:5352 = 0.97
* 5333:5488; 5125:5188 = 1.22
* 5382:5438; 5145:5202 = 1.20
